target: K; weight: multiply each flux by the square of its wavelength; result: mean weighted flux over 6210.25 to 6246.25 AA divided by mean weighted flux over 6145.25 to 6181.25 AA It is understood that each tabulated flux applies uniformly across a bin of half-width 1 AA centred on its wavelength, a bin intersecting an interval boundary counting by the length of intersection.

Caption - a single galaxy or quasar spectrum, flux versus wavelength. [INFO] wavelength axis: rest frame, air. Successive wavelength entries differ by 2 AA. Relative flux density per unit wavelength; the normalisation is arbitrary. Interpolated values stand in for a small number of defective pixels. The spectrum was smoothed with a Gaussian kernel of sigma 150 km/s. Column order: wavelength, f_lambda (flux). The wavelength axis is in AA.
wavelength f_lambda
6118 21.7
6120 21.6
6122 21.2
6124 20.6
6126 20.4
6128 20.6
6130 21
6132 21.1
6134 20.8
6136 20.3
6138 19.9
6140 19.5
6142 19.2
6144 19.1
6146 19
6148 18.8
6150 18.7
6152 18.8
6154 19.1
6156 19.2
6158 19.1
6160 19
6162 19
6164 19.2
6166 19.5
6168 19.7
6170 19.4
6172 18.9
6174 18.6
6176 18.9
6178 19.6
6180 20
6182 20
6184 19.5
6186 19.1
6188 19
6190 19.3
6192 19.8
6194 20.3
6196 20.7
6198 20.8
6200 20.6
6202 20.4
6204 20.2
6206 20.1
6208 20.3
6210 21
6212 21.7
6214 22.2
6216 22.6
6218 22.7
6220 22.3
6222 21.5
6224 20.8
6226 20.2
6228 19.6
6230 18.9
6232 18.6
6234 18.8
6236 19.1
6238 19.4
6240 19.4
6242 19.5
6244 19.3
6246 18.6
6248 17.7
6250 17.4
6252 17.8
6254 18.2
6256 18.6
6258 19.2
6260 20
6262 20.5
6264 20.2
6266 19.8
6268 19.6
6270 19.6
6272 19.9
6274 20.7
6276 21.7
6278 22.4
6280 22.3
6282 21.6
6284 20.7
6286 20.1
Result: 1.08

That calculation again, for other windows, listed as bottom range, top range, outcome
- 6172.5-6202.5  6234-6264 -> 0.98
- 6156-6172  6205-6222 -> 1.14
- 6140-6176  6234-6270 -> 1.03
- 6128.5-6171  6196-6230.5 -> 1.10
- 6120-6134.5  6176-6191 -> 0.95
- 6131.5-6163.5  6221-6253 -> 1.02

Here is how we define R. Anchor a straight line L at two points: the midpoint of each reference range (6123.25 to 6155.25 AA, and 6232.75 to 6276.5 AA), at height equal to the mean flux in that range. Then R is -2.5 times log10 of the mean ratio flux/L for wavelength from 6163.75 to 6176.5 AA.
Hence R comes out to 0.03 mag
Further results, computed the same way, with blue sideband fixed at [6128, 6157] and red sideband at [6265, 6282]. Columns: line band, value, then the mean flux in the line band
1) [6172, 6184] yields 0.03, 19.4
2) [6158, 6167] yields 0.04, 19.2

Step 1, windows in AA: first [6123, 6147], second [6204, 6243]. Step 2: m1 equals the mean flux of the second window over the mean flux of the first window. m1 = 1.0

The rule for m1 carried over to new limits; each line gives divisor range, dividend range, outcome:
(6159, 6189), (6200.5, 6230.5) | 1.09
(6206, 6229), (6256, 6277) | 0.94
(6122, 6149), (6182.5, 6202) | 0.99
